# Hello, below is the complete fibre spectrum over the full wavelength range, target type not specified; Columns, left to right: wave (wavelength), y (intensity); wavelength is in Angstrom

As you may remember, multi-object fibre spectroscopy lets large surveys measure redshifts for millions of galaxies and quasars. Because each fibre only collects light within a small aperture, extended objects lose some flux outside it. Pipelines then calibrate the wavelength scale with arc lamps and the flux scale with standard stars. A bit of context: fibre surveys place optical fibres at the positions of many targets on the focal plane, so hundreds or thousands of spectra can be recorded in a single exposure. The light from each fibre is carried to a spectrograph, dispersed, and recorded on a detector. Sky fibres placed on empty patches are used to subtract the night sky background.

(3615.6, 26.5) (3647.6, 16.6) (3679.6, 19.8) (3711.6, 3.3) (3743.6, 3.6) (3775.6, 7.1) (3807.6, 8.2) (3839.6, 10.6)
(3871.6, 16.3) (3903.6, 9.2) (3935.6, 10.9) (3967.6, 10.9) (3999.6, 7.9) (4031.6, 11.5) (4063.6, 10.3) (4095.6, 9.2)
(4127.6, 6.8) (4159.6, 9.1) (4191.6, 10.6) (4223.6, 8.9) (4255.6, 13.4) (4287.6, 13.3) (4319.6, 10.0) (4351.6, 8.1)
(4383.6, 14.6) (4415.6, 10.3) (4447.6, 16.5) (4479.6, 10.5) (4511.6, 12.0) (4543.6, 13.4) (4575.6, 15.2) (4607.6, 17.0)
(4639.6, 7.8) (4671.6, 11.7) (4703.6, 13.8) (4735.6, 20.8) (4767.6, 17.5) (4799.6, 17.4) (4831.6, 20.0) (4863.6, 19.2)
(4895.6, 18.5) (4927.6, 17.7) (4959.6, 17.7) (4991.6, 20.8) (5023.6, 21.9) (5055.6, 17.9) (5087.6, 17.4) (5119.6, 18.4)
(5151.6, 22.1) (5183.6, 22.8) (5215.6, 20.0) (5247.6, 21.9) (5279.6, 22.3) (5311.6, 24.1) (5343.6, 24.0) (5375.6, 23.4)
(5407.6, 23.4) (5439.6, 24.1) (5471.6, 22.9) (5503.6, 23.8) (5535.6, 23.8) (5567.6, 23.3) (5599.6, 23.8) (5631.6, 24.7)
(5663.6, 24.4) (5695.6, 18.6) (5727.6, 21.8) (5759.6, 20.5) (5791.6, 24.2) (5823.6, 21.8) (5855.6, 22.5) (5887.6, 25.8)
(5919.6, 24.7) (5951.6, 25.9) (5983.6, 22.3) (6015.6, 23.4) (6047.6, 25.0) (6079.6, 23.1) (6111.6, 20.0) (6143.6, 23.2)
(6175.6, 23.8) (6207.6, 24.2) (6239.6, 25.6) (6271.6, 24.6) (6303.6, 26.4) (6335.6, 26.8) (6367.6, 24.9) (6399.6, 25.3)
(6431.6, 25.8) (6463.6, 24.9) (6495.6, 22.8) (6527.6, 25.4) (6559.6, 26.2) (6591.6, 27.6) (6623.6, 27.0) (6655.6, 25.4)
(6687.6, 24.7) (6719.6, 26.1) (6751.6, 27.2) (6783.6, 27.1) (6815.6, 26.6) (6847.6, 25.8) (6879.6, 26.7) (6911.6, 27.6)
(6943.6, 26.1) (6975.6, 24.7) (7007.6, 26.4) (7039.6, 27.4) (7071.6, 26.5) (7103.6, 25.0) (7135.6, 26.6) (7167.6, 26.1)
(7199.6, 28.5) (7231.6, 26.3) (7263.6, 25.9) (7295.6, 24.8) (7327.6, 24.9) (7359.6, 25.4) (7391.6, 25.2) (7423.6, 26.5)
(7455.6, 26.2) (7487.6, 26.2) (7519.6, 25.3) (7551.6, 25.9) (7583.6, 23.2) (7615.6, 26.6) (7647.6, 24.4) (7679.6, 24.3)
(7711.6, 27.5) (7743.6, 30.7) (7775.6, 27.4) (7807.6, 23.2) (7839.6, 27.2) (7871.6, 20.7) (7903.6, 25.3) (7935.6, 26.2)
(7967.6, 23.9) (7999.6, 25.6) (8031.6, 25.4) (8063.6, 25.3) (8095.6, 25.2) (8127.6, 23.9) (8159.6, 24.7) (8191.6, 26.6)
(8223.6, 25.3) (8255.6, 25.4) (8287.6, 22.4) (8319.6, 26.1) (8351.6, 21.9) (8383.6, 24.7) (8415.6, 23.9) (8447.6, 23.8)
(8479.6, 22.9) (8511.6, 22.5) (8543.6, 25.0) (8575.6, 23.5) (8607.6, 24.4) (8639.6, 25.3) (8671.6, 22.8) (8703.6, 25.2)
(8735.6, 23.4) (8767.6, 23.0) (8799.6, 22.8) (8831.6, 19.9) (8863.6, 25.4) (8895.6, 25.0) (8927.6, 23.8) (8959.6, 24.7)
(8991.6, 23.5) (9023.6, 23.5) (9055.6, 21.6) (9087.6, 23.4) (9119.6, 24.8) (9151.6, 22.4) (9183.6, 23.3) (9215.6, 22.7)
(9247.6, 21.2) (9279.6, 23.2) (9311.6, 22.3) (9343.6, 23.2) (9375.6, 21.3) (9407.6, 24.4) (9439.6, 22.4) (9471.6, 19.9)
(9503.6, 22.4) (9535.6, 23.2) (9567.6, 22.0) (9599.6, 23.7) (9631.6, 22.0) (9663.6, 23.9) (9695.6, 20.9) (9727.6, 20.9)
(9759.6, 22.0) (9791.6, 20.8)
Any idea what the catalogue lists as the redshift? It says 0.18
